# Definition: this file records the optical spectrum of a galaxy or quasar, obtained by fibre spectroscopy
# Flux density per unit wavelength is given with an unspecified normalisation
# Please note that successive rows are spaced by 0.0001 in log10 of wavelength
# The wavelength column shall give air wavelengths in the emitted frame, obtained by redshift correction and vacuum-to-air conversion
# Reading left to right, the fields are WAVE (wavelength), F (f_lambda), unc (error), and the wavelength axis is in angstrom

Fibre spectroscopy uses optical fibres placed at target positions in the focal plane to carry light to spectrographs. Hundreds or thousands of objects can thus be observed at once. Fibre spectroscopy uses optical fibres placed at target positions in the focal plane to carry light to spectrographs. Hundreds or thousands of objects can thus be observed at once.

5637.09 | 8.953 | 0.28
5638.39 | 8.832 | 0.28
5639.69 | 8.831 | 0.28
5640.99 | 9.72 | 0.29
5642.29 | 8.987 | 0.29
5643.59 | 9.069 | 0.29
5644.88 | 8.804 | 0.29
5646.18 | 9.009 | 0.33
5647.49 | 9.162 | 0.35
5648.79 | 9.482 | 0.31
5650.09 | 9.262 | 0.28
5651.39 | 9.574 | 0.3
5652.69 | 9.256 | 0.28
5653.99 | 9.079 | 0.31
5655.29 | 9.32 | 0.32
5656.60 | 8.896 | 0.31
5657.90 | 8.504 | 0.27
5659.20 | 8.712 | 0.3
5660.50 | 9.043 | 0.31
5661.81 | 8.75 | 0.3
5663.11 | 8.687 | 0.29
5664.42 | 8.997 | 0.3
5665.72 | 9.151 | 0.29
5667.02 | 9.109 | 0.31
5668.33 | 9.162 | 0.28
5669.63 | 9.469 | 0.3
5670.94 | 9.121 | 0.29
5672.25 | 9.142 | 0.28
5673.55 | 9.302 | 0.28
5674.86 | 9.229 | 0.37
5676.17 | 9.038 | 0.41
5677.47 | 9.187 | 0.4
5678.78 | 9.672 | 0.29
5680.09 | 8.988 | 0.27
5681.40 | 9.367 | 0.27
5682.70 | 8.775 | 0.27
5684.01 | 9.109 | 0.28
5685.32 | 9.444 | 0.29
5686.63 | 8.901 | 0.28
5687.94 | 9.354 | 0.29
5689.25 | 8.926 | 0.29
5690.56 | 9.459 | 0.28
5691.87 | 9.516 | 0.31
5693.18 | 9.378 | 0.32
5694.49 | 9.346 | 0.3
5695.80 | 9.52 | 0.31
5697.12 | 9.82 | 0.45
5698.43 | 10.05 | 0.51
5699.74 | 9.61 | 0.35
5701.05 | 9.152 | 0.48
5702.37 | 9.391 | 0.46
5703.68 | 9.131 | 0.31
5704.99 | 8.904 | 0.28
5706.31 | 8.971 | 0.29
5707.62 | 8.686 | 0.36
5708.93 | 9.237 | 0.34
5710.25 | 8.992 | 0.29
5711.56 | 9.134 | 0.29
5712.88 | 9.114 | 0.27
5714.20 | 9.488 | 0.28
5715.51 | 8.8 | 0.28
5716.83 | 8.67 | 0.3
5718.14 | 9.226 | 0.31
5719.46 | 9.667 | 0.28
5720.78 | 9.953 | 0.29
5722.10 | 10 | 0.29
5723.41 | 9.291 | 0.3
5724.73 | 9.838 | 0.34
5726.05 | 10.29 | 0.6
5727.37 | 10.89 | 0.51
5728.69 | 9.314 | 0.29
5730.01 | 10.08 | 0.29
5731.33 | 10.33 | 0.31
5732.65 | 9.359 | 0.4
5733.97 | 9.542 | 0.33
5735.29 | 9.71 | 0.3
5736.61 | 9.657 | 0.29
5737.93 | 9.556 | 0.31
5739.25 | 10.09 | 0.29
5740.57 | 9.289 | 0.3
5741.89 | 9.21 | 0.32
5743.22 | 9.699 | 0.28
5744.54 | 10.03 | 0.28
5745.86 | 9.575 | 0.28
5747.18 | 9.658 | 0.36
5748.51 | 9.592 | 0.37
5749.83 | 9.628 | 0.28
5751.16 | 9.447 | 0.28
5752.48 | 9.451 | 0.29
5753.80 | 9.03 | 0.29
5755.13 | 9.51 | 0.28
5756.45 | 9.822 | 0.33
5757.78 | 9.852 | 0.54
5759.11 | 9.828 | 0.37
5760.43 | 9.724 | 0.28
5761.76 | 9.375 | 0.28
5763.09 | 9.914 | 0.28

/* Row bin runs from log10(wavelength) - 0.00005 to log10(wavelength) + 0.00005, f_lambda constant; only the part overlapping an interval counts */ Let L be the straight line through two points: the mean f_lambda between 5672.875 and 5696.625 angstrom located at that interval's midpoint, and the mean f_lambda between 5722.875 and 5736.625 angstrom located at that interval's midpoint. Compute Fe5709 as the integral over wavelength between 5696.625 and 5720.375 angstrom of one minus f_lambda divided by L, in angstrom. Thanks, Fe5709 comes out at 0.8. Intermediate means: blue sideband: 9.25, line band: 9.23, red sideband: 9.85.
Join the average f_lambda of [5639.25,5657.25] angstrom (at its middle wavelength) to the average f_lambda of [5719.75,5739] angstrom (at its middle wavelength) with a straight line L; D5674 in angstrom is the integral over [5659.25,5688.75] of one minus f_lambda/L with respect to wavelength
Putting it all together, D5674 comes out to 0.8 angstrom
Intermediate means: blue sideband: 9.18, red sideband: 9.84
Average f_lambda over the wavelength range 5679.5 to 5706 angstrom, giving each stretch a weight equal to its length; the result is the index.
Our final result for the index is 9.3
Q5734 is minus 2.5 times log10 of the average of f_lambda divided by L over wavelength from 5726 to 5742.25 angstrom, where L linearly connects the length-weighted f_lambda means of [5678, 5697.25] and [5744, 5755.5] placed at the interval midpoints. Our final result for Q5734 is -0.03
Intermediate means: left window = 9.29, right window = 9.54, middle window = 9.79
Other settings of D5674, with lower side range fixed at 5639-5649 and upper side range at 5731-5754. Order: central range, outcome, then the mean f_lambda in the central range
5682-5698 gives 0.06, 9.31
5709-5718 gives 0.38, 9.06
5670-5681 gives 0.06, 9.21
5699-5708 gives 0.26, 9.15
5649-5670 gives 0.29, 9.07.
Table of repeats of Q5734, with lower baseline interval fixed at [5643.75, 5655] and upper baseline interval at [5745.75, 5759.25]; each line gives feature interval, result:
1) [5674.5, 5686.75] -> 0.016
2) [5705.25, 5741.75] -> -0.005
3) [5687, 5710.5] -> 0.009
